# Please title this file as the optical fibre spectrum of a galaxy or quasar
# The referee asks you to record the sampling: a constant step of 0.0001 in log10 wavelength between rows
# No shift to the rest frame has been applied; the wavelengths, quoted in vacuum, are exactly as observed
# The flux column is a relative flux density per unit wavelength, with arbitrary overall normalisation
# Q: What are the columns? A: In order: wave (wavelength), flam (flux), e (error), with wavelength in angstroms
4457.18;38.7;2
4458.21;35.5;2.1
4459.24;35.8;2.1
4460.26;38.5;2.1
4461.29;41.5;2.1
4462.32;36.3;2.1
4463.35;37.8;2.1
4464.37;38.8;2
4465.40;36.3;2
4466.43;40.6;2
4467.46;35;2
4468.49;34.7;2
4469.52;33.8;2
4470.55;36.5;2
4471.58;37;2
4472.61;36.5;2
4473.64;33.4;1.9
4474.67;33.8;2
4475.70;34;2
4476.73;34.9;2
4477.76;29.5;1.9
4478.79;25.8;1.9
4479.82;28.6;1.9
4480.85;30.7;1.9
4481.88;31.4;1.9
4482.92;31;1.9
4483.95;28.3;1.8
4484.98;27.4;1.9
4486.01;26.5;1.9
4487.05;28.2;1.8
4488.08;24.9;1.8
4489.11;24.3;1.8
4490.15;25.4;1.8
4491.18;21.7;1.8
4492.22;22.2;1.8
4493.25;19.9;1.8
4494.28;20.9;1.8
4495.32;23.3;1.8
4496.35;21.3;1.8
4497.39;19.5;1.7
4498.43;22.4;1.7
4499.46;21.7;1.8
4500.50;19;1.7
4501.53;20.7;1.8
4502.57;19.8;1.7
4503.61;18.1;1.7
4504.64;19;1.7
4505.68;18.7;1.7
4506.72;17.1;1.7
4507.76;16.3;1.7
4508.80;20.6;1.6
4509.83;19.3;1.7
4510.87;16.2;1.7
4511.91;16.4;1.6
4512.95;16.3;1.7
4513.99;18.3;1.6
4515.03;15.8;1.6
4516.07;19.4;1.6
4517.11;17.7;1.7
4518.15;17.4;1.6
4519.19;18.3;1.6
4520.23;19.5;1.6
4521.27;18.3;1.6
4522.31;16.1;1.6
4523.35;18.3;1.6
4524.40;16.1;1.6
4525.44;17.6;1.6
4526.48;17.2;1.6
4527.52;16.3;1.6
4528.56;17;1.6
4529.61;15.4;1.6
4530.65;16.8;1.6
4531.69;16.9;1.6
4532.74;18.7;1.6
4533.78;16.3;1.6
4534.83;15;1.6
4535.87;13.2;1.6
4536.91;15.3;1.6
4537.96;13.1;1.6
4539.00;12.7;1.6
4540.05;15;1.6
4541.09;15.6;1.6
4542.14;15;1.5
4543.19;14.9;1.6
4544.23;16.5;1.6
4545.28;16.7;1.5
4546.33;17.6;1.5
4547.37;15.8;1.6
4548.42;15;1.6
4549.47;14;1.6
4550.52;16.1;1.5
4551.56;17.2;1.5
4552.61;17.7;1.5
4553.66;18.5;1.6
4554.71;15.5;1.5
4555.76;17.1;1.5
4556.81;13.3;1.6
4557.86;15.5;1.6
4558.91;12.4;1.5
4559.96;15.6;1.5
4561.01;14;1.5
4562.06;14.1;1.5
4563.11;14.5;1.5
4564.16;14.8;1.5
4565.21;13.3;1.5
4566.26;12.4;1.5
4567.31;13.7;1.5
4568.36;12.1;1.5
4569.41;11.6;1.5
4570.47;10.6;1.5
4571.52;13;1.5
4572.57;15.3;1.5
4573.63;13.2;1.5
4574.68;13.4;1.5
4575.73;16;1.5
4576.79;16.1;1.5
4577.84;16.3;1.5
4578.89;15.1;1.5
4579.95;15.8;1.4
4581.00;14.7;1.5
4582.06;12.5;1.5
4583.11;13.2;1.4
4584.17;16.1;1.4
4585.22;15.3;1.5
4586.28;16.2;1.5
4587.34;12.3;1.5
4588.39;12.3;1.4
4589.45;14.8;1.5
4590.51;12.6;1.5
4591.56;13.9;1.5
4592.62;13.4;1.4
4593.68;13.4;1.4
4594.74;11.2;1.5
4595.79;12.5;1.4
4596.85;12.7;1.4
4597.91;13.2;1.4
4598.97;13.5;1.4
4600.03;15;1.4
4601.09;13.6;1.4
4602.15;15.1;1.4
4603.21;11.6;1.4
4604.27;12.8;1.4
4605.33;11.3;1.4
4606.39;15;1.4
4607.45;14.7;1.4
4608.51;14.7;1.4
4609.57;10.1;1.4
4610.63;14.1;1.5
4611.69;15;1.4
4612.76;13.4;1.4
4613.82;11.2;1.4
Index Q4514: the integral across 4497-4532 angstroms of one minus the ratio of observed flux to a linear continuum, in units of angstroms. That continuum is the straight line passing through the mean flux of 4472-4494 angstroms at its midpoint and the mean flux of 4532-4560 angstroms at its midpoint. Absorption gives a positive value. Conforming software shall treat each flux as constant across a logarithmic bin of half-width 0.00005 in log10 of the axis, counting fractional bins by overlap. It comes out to 6.2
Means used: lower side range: 28.5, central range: 18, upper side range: 15.5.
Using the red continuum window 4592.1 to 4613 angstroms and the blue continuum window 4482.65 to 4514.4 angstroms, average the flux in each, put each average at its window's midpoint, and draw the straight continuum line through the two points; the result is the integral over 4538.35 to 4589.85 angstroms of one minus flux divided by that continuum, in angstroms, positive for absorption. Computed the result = 4.9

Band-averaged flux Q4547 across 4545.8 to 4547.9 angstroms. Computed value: 16.7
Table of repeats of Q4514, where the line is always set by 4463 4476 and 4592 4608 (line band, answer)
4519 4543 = 8.66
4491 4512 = 7.39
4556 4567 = 3.26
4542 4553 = 3.11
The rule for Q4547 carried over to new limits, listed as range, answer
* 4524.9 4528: 17.1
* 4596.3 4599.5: 13.1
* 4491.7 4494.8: 21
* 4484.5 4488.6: 26.8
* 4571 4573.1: 14.1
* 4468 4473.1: 35.7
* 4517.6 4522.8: 17.9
